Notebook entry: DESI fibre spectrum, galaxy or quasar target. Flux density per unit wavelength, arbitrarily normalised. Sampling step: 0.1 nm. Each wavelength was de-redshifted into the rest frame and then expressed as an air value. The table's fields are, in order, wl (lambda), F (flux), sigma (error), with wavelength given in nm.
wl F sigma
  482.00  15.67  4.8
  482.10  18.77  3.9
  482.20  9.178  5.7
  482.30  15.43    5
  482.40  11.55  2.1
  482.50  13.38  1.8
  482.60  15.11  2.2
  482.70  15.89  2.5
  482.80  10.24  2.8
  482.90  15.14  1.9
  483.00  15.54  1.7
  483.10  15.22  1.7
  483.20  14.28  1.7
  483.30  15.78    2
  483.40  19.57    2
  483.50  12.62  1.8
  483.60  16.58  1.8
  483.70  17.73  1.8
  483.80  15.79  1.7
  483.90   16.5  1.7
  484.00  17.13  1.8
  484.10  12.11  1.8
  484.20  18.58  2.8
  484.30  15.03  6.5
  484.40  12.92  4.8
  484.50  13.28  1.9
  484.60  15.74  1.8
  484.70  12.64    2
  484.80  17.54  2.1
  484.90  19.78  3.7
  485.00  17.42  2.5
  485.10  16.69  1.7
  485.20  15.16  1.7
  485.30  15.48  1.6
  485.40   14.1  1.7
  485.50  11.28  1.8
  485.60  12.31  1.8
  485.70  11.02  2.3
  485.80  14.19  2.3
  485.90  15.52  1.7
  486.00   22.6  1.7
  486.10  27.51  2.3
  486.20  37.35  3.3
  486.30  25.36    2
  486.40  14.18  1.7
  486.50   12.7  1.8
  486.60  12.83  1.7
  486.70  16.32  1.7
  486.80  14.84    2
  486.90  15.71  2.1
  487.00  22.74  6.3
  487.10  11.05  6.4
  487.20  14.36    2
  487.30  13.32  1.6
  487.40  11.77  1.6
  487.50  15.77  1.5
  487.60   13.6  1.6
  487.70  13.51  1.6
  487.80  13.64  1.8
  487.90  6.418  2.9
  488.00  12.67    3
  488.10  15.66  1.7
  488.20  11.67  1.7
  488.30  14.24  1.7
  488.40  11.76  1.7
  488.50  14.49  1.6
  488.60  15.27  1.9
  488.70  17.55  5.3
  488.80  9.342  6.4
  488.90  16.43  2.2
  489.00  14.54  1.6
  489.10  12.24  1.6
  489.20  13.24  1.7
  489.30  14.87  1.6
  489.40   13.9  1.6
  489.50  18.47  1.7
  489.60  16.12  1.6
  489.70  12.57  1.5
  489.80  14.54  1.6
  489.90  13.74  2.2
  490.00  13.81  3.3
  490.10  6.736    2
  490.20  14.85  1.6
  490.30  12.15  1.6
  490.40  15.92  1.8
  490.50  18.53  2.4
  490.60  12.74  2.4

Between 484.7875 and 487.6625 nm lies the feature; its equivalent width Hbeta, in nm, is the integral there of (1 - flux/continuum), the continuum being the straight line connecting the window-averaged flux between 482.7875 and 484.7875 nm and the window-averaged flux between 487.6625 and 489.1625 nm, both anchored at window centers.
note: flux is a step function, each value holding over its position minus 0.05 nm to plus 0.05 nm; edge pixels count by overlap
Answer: -0.48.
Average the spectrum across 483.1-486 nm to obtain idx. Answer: 15.4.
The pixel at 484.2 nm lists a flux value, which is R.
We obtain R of 18.58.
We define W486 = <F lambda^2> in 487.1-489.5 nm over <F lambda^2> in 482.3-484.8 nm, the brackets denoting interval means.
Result 0.9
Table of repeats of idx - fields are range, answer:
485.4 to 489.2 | 15.2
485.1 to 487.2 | 17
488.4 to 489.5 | 14.3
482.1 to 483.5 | 14.4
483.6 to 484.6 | 15.5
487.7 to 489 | 13.3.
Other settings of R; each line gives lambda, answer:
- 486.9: 15.71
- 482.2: 9.178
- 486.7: 16.32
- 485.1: 16.69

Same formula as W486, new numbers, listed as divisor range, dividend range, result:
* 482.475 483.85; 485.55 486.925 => 1.20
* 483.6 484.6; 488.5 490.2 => 0.92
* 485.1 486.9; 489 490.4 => 0.81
